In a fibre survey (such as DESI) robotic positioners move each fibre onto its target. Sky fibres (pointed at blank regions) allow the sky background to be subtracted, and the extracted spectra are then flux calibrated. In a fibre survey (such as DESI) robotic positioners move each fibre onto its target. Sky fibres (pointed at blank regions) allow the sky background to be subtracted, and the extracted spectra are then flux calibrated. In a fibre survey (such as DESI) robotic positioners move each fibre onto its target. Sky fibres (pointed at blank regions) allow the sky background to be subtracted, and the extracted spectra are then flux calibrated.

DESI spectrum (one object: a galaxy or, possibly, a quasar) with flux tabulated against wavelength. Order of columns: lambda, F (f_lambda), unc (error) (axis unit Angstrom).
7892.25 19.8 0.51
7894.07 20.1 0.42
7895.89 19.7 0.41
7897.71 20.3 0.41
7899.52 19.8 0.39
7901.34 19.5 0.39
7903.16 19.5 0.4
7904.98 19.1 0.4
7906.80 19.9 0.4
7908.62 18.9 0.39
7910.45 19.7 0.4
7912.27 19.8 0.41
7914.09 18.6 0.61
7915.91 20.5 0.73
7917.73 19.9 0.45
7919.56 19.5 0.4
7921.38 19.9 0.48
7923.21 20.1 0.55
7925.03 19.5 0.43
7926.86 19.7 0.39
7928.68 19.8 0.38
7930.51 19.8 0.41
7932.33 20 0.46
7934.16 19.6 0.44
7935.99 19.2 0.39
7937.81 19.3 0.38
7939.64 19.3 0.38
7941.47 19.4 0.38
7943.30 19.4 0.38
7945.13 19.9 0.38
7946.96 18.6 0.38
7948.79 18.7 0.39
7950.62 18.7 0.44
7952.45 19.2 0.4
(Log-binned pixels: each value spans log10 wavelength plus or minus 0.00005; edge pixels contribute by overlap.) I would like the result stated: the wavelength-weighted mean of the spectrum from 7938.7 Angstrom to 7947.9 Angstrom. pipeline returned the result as 19.3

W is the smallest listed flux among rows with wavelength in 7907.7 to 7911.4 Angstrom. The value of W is 18.9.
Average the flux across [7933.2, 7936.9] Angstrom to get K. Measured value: 19.4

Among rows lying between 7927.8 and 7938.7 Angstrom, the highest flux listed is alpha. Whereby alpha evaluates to 20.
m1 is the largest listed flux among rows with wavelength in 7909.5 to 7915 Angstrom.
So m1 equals 19.8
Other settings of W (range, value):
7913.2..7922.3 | 18.6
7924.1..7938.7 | 19.2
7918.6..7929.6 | 19.5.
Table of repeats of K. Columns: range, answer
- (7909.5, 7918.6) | 19.7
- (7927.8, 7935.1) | 19.8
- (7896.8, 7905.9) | 19.7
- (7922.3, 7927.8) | 19.8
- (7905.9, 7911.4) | 19.5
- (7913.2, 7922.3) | 19.7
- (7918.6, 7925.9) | 19.7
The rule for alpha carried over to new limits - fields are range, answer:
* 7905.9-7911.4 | 19.9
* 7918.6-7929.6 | 20.1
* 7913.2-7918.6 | 20.5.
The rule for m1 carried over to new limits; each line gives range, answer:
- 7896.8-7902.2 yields 20.3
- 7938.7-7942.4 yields 19.4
